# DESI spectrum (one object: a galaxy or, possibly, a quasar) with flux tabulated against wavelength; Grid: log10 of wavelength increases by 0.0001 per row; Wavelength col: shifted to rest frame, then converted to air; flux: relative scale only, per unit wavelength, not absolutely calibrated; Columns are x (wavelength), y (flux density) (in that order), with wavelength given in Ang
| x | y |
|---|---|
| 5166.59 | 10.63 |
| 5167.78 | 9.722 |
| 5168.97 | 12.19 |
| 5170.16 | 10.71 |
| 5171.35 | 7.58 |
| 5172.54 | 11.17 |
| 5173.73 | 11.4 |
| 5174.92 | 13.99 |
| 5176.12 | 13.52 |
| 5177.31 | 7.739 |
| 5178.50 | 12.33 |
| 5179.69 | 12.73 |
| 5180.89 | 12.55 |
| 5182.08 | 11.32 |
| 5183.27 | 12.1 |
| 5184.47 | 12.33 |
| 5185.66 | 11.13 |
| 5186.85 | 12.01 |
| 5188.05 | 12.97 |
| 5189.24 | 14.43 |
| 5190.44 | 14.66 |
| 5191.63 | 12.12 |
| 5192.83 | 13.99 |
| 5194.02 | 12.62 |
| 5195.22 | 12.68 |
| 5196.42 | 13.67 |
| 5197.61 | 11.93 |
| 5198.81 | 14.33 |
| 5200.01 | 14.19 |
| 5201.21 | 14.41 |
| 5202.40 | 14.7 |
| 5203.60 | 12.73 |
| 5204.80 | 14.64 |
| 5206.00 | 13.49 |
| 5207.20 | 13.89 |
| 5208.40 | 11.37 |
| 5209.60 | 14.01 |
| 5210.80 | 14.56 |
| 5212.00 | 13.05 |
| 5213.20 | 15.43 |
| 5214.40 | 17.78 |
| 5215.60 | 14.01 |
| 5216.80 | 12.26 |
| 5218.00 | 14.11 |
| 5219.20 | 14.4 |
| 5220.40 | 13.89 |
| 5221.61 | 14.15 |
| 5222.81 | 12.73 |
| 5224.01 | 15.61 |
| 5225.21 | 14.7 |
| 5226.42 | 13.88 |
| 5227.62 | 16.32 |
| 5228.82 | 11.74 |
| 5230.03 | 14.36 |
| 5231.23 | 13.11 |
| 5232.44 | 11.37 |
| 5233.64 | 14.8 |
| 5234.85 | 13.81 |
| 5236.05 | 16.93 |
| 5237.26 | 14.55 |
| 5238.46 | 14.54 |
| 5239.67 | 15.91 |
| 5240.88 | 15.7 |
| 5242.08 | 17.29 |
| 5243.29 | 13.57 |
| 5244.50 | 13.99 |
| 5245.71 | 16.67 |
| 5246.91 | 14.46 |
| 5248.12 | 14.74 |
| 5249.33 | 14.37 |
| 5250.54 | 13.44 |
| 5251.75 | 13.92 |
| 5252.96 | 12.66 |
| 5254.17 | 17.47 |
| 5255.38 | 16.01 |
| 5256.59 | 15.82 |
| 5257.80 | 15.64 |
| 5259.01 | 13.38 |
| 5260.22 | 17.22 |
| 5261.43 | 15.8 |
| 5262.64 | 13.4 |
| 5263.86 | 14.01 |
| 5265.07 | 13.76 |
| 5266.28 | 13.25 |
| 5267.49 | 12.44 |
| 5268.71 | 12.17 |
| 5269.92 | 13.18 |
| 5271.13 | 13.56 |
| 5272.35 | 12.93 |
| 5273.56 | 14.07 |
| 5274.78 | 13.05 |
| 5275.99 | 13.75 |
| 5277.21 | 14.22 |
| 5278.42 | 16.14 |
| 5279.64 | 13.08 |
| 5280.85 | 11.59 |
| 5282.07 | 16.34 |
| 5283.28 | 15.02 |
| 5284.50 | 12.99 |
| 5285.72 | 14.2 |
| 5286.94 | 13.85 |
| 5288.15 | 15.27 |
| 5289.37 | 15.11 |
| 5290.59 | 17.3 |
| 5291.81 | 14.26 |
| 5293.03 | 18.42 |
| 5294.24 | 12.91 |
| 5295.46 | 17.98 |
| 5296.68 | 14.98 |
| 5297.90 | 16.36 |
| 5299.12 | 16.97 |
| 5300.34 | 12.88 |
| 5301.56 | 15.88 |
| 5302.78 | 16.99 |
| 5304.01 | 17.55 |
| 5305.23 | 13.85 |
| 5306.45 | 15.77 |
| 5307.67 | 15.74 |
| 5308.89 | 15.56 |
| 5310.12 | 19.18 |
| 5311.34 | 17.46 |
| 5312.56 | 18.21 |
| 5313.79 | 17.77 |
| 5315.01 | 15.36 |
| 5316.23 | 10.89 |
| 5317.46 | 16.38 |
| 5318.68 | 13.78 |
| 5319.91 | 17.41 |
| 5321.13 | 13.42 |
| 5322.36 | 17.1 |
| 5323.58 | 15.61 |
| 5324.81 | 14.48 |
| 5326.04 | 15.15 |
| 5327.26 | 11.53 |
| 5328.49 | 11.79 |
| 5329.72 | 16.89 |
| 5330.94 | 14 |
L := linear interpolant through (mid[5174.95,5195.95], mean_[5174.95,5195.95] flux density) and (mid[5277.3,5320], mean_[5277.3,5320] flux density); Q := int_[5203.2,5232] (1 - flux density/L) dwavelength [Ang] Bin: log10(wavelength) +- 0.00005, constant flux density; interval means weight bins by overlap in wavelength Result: -1.5 Ang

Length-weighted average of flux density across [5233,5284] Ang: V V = 14.5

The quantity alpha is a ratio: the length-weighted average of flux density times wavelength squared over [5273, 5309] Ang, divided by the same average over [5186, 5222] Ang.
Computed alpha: 1.1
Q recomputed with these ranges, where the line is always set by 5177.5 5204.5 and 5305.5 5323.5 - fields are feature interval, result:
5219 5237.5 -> -0.38 Ang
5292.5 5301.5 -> -0.14 Ang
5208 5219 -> -0.52 Ang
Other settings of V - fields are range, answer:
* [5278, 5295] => 14.8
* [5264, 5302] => 14.4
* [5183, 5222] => 13.6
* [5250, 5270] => 14.4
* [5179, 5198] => 12.7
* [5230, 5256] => 14.7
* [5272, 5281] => 13.7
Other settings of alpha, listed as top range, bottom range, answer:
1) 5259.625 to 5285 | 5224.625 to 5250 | 0.96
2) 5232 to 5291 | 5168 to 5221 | 1.14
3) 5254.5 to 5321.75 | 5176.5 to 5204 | 1.22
